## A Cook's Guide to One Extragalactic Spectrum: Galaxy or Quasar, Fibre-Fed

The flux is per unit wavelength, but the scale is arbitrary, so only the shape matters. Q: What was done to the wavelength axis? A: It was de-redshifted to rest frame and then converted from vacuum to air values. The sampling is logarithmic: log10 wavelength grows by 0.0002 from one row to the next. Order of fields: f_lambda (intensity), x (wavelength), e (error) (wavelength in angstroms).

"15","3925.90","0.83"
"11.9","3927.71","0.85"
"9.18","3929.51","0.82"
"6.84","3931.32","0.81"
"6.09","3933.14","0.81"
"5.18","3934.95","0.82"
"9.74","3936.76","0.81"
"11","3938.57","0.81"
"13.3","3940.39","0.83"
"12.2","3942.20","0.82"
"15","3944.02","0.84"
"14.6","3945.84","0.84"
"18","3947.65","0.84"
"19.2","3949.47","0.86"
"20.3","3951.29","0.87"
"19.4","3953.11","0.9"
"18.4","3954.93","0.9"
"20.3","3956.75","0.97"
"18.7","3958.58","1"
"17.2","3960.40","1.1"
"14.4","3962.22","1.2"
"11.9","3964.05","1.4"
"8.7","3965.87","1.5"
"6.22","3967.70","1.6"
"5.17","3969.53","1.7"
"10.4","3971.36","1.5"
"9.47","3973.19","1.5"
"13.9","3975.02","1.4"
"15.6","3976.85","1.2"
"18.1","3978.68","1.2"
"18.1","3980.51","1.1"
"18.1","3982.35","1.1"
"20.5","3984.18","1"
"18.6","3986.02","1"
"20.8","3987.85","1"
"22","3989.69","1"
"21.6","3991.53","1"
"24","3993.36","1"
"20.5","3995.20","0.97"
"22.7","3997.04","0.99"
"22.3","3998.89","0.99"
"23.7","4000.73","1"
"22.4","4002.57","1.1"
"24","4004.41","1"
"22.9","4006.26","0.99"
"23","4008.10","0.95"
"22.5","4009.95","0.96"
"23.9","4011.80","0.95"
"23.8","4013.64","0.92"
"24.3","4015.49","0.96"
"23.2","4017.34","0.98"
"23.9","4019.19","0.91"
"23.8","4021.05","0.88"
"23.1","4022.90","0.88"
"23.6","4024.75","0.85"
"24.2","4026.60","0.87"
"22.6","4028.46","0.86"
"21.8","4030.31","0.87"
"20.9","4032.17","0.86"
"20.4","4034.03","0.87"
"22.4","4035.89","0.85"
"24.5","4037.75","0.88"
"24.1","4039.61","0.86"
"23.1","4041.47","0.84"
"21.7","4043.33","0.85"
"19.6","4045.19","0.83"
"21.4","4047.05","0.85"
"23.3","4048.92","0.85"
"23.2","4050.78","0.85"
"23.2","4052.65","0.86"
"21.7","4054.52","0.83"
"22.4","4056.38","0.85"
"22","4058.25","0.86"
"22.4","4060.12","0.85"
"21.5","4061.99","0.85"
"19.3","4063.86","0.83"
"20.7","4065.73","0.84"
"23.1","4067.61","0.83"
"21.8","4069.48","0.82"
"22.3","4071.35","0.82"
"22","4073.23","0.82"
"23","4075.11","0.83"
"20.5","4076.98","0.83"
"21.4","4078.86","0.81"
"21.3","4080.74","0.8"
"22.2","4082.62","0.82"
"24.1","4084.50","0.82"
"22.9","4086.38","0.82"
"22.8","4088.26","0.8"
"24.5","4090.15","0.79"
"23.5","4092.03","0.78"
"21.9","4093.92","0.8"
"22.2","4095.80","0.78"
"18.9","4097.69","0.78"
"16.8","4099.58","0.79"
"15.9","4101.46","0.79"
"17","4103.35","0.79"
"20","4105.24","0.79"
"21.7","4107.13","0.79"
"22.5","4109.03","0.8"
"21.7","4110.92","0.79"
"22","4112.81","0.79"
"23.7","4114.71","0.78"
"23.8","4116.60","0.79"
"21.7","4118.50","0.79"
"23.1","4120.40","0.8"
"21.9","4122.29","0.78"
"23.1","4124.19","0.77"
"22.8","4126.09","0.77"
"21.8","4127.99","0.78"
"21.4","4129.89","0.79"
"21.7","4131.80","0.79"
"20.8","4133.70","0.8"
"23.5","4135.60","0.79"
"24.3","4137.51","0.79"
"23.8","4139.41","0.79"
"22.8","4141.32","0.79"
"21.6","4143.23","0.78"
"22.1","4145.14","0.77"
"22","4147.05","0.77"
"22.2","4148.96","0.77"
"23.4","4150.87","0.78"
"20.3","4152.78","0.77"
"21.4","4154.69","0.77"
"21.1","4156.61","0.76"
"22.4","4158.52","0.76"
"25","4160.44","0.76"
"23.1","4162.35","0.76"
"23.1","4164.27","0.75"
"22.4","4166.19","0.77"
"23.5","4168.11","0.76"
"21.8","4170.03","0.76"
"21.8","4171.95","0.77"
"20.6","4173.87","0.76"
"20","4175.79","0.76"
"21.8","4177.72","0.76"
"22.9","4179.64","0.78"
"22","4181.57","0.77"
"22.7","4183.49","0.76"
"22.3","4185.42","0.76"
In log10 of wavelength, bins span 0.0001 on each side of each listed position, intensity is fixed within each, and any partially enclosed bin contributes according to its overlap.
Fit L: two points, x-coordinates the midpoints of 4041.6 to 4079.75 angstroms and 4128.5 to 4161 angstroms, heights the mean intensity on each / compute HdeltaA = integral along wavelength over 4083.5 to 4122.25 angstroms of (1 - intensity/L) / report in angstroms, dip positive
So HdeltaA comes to 0.9 angstroms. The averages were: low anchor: 21.9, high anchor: 22.3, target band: 21.5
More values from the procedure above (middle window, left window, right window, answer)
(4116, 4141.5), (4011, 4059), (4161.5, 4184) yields -0.3 angstroms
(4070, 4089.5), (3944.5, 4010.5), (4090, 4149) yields -1.5 angstroms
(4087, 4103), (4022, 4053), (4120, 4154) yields 1.2 angstroms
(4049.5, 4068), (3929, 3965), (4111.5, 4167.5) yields -2.9 angstroms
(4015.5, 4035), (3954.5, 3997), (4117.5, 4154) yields -5.0 angstroms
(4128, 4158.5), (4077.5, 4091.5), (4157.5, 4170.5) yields 1.1 angstroms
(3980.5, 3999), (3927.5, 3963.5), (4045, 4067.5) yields -4.0 angstroms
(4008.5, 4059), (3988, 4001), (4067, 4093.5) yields -0.9 angstroms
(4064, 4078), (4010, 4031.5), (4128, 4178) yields 0.7 angstroms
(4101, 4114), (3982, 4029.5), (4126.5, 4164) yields 1.2 angstroms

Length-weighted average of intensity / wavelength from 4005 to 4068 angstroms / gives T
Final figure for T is 22.6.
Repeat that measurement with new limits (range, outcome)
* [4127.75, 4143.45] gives 22.5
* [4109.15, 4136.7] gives 22.4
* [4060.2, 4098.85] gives 22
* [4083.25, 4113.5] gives 21.2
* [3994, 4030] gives 23.2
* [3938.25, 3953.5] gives 16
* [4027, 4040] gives 22.4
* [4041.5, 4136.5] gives 21.8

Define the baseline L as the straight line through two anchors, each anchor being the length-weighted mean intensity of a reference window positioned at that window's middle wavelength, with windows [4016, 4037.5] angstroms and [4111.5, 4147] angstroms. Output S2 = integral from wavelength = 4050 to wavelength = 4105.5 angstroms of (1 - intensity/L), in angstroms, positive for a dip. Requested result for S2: 2.9 angstroms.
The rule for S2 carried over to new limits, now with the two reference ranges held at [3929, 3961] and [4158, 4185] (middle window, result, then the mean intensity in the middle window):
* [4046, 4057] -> -2.7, 22.5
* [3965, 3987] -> 2.5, 13.6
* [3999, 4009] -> -4.2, 23.1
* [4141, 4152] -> -0.4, 22.3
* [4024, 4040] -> -4.9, 22.7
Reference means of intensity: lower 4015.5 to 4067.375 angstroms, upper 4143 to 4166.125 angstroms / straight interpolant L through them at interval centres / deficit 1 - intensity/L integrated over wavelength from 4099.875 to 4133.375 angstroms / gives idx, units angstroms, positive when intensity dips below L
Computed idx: 1.4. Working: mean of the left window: 22.4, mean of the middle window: 21.4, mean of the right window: 22.3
